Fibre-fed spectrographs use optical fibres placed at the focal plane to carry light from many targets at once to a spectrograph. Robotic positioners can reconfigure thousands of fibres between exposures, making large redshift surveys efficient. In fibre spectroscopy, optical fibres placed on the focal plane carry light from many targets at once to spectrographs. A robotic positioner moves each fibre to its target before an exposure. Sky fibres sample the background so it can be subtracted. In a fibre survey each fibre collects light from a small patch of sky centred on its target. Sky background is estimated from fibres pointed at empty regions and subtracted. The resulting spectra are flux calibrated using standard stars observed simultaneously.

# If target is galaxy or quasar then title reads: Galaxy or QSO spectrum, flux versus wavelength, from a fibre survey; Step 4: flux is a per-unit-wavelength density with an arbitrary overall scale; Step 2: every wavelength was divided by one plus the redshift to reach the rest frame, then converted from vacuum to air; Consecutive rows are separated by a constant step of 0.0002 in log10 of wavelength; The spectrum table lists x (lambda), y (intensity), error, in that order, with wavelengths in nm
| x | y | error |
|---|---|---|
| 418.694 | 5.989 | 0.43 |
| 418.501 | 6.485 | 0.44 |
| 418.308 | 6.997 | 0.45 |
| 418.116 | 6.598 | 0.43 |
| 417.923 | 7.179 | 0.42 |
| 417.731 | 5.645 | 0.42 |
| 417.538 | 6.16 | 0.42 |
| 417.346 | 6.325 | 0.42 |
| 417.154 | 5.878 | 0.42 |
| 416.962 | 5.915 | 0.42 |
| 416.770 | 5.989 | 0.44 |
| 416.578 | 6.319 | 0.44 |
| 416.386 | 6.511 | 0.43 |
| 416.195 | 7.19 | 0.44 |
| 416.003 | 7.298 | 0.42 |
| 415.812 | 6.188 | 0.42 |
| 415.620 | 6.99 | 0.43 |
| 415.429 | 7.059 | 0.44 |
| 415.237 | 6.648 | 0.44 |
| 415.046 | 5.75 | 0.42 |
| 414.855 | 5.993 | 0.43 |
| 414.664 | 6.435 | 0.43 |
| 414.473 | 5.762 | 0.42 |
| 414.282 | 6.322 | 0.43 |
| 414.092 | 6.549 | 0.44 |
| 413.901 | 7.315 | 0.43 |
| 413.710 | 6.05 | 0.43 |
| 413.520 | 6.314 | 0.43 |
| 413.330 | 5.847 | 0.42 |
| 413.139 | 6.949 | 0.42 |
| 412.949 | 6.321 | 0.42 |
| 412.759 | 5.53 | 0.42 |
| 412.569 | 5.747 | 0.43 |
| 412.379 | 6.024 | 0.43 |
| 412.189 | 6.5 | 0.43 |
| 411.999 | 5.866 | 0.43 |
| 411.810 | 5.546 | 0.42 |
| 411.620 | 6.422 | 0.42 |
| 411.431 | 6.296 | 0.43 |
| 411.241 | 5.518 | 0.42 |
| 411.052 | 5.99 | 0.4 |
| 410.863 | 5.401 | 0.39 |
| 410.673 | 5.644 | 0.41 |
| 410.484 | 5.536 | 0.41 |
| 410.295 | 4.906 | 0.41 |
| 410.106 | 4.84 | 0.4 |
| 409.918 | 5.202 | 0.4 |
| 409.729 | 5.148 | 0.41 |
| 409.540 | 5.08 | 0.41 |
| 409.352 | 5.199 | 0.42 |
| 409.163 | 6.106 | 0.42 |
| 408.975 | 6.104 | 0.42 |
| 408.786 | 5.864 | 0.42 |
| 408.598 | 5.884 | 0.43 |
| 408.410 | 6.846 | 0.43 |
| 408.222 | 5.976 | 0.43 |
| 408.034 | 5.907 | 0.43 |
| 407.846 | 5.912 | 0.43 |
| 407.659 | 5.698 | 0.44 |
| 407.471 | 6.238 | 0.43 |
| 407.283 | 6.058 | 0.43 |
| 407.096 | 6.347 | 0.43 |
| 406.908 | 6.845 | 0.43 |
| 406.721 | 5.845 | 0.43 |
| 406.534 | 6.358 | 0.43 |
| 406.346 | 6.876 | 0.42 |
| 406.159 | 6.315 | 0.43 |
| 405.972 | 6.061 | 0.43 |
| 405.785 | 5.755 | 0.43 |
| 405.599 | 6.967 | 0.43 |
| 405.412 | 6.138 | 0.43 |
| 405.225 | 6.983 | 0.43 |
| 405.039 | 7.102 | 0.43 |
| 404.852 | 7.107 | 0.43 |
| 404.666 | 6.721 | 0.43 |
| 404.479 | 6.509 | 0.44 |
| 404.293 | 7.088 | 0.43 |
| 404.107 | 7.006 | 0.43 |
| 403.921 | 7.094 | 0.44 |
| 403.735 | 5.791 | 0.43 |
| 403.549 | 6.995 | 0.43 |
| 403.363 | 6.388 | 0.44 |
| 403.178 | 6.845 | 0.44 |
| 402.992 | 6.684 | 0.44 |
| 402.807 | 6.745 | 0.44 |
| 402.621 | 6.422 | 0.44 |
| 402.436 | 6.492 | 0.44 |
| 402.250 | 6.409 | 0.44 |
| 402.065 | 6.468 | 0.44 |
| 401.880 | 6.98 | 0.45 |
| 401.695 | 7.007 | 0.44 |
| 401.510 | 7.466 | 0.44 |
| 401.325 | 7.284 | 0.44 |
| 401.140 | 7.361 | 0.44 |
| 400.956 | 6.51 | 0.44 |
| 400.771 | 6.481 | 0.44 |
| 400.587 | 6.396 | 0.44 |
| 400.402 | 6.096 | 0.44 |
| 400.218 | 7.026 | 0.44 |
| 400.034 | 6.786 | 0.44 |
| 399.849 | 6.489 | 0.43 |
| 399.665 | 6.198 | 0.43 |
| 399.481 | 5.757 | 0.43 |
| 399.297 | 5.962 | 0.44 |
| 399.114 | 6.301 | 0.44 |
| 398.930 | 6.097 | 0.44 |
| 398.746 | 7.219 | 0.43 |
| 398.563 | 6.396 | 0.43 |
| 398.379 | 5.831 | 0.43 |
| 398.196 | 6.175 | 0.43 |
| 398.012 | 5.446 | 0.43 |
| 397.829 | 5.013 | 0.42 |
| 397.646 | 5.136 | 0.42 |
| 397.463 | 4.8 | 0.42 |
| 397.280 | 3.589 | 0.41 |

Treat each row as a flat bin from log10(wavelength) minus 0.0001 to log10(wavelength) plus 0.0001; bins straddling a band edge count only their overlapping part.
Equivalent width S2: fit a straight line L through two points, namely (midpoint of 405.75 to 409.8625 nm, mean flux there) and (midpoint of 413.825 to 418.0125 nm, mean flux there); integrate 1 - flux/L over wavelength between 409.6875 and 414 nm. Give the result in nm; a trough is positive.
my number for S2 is 0.24 nm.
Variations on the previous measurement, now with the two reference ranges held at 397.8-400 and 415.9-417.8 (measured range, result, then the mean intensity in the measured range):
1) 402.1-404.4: -0.181 nm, 6.66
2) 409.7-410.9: 0.195 nm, 5.24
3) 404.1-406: -0.150 nm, 6.68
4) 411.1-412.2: 0.050 nm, 5.99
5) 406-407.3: -0.035 nm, 6.38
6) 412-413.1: 0.039 nm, 6.06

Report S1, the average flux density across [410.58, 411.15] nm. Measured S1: 5.68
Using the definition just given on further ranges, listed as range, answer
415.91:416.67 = 6.83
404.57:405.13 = 6.96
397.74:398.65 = 5.77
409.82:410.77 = 5.22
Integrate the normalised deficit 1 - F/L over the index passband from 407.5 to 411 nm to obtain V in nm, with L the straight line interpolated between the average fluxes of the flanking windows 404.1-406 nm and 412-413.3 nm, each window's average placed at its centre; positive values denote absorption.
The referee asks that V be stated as 0.408 nm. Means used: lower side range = 6.68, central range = 5.64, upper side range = 6.14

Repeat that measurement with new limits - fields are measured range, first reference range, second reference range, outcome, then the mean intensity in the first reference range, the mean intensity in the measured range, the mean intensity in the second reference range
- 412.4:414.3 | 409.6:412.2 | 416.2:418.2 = -0.134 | 5.59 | 6.28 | 6.29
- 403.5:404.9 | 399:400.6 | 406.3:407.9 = -0.112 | 6.33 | 6.77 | 6.23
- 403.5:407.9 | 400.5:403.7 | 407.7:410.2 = -0.209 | 6.74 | 6.49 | 5.7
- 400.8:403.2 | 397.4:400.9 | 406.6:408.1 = -0.277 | 6.1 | 6.81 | 6.12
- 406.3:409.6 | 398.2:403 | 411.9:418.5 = 0.204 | 6.56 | 6.06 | 6.36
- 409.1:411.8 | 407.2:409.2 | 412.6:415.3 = 0.272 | 6.05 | 5.51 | 6.25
